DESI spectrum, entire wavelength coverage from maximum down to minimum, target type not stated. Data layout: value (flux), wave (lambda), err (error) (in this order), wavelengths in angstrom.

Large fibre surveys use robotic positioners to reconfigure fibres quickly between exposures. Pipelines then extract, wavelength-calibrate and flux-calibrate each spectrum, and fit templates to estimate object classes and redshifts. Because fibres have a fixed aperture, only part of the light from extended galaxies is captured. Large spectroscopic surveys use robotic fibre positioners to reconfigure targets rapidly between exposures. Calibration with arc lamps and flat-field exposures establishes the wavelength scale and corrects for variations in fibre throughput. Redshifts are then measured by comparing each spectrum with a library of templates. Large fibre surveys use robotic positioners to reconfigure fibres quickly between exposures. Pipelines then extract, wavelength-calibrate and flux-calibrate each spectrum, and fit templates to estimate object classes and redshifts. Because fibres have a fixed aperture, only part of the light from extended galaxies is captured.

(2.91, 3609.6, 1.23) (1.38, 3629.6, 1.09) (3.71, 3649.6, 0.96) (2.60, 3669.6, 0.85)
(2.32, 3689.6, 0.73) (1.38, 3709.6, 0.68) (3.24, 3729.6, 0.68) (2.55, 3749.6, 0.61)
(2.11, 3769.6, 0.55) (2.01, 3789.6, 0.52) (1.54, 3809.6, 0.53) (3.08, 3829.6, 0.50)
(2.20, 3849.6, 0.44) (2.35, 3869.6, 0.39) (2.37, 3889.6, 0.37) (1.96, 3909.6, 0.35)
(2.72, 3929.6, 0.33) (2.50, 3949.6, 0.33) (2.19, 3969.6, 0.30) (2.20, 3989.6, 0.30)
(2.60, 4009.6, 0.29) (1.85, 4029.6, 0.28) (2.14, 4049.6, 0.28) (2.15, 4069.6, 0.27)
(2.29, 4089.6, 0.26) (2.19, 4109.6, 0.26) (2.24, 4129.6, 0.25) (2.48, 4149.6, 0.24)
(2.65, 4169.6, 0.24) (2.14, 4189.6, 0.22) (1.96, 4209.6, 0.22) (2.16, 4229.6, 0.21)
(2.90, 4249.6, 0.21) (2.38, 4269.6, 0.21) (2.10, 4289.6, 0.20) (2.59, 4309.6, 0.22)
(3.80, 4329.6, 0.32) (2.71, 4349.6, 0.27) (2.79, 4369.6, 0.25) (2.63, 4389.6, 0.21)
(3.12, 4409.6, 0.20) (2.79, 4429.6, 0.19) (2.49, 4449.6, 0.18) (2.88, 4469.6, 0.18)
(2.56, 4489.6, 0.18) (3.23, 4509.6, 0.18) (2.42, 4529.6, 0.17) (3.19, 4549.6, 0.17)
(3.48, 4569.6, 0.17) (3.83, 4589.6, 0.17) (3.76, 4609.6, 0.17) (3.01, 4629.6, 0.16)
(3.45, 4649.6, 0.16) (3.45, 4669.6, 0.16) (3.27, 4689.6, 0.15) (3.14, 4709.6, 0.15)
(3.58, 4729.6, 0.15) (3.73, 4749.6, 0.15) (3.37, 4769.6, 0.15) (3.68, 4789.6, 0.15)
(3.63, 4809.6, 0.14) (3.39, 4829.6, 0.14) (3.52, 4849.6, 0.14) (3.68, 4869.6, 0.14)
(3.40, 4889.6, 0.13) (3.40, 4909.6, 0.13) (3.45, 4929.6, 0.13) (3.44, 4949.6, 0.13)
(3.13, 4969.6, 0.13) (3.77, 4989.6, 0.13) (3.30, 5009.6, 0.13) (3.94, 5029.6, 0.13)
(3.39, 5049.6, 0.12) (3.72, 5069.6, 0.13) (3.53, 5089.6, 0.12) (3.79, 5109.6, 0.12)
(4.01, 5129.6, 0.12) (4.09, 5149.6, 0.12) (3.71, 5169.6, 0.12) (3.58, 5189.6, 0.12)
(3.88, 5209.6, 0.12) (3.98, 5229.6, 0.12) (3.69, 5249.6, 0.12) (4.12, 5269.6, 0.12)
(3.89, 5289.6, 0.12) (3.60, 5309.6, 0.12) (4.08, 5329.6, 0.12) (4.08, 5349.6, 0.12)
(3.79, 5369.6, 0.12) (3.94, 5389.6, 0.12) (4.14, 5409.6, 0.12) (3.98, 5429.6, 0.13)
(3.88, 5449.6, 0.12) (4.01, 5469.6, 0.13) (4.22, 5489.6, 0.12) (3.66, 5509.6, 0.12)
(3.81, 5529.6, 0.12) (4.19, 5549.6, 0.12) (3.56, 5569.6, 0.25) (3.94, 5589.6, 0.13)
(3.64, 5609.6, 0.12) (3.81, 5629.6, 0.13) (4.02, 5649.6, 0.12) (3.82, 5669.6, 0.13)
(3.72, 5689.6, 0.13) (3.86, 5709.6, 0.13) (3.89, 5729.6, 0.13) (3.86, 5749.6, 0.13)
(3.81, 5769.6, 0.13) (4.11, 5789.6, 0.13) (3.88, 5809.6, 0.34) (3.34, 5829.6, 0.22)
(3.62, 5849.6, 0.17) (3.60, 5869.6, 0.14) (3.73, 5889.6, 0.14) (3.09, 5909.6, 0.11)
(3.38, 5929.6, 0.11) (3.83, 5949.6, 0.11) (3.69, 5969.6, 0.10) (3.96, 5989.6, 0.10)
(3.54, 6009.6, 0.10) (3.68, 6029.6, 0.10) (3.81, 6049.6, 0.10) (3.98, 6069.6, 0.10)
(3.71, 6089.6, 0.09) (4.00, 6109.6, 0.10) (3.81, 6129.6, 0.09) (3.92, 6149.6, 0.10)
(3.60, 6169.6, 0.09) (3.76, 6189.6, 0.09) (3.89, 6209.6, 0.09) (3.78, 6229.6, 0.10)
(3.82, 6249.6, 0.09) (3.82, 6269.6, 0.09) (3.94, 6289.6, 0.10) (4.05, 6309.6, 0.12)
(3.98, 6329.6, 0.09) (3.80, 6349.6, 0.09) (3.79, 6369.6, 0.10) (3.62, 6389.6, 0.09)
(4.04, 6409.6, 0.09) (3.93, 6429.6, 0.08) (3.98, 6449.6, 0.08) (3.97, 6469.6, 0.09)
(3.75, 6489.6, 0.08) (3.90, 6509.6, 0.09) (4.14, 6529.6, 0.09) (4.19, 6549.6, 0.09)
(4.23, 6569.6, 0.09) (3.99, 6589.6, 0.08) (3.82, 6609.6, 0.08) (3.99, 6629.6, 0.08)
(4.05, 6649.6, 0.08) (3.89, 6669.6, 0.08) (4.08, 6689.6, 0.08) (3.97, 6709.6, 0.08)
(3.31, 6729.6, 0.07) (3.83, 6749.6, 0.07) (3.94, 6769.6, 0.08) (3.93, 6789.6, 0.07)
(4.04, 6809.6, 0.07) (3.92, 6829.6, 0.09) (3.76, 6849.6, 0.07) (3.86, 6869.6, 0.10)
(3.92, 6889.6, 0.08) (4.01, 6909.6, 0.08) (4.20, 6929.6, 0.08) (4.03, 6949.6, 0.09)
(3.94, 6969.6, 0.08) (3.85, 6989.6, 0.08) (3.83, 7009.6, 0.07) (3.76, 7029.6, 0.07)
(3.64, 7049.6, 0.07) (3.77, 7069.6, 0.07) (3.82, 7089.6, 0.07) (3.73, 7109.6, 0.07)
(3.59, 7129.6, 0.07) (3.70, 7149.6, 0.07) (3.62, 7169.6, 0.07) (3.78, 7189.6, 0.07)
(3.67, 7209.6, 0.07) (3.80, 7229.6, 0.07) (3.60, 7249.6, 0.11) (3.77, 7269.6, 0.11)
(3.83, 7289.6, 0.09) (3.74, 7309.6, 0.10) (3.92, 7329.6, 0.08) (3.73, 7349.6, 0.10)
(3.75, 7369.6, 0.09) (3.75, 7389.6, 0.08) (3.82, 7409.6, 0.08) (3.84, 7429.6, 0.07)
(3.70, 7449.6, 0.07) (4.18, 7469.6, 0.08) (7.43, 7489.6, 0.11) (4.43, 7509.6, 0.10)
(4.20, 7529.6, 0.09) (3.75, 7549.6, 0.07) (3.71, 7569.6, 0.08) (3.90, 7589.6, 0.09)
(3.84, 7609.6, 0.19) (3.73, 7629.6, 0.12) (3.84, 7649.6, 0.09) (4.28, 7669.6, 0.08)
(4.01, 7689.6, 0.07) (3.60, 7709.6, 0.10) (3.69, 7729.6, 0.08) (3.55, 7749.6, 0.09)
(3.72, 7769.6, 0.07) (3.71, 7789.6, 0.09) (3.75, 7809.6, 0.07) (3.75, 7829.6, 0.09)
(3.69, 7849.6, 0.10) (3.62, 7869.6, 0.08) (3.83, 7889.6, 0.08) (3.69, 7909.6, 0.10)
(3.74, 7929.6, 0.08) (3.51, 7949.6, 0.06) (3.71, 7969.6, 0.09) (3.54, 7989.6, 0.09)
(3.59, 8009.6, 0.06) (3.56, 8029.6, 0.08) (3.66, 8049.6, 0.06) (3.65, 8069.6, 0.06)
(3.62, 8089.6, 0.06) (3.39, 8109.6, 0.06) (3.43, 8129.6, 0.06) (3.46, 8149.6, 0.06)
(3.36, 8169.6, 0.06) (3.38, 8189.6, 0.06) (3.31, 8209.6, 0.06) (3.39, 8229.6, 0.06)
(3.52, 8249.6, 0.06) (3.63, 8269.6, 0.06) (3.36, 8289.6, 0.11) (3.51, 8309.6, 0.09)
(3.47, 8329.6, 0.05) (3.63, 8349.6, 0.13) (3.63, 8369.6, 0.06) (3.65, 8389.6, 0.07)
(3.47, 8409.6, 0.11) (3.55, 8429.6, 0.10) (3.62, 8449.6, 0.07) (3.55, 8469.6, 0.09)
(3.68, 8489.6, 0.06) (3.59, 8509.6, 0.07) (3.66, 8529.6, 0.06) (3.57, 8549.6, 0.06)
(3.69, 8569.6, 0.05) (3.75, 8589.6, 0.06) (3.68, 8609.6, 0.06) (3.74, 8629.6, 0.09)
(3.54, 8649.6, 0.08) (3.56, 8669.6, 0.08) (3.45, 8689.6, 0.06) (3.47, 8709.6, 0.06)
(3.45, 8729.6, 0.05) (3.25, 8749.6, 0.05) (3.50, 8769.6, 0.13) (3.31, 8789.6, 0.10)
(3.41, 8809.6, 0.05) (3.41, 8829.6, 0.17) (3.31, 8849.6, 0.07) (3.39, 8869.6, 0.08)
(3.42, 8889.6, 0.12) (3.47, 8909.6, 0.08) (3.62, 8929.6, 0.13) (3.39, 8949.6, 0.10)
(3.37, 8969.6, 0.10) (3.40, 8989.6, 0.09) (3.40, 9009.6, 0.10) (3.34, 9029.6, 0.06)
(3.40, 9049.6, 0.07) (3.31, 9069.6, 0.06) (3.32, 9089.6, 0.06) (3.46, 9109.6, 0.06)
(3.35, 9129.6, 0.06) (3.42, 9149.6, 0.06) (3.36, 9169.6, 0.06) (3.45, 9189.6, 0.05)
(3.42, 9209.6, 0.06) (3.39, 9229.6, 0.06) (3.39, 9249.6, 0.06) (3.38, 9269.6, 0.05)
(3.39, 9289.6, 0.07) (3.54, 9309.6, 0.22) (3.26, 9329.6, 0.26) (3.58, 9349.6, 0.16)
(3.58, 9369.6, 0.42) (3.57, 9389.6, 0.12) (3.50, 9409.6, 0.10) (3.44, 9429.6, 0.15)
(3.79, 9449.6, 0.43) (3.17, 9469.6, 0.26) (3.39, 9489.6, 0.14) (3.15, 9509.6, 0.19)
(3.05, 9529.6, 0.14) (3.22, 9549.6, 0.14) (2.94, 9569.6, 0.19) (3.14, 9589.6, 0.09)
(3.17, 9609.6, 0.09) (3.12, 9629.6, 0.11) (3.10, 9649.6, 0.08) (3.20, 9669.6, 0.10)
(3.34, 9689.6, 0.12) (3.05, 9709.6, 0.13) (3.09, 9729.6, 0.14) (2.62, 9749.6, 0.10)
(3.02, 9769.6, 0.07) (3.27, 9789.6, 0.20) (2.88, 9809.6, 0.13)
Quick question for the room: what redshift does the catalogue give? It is 0.142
